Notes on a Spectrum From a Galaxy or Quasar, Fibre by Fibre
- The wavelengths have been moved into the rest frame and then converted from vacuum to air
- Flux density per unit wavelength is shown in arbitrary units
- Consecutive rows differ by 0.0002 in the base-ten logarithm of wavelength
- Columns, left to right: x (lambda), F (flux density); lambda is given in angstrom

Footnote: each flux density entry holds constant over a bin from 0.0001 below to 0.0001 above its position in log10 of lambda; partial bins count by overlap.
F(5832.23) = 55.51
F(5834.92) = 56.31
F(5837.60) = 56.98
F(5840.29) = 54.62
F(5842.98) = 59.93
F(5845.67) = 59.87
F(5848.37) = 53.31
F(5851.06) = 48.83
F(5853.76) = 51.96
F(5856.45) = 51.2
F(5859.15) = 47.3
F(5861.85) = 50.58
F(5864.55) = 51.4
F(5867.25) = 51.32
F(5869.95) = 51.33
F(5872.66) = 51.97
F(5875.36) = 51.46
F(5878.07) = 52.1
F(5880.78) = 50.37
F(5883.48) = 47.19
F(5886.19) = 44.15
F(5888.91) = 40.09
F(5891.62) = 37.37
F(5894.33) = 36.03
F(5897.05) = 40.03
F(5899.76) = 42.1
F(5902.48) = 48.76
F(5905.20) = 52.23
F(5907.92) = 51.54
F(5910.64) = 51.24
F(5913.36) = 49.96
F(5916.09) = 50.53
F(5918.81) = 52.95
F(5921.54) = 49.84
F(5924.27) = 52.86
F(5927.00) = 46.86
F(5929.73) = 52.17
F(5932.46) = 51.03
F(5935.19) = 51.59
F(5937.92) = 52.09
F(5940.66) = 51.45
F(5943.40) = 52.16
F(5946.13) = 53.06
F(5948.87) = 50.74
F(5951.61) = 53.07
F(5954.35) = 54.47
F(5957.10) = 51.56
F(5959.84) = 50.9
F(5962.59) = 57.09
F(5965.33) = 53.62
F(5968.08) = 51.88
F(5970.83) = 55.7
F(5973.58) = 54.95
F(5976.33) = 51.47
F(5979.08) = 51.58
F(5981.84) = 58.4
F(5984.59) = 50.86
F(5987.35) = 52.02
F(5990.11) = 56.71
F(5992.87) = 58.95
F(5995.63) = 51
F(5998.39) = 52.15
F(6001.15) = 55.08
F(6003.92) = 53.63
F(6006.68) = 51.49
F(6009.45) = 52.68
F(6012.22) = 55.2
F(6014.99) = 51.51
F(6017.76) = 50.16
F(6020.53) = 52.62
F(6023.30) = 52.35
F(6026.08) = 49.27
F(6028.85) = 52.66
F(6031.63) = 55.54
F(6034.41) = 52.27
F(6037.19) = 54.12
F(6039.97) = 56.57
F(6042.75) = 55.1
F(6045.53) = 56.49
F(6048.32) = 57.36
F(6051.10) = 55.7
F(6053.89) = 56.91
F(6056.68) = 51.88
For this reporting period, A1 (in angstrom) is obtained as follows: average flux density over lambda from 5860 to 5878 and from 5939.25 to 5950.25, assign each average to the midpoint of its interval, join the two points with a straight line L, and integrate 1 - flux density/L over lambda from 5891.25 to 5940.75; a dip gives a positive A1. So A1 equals 2.9 angstrom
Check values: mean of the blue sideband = 51.3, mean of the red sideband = 51.8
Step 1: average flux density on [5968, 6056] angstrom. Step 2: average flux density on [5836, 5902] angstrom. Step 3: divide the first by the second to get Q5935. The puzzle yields 1.1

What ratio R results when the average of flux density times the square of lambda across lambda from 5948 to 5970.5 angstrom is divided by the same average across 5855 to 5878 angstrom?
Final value 1.1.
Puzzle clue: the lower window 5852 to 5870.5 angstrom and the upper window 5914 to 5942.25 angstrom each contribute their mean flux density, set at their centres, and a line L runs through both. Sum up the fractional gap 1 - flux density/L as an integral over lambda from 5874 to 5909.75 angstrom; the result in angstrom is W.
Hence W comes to 3.6 angstrom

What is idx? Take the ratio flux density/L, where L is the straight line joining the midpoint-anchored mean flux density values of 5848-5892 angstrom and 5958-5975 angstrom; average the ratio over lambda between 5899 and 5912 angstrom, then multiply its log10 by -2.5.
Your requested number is 0.03 mag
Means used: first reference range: 49.1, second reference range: 54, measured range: 49.5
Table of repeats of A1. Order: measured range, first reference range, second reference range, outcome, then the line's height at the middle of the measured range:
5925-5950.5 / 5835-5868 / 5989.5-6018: 1.0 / 53.4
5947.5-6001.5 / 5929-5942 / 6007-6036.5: -1.6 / 52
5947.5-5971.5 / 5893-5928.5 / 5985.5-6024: -1.1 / 50.8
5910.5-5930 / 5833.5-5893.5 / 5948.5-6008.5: 0.5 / 52.1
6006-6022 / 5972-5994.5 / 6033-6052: 0.7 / 54.9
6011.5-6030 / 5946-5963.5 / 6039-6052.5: 1.2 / 55.3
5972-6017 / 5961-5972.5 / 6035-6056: 1.1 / 54.9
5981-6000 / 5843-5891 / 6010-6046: -0.6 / 52.6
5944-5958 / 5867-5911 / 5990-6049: -0.7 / 50.1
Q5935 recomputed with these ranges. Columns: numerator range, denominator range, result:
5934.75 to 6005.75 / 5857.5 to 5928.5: 1.11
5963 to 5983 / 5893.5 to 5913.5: 1.16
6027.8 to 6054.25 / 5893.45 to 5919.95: 1.16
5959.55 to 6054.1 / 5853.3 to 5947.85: 1.10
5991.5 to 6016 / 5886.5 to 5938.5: 1.12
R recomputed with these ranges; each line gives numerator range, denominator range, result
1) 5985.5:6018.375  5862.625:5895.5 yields 1.18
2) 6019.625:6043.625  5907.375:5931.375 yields 1.09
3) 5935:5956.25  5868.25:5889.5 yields 1.09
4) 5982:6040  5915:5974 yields 1.04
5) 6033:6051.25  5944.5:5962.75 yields 1.08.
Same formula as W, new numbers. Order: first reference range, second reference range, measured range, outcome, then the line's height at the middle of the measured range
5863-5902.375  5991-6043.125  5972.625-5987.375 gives -0.55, 51.4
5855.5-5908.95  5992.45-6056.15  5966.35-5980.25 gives -0.46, 51.5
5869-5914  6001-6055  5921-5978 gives -2.91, 49.8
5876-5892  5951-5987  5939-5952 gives -0.16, 51.4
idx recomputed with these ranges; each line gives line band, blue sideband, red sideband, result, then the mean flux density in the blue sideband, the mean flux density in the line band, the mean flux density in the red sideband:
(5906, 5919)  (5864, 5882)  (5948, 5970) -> 0.02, 51.4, 51.1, 53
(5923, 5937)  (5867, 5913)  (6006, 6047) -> -0.05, 47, 51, 53.2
